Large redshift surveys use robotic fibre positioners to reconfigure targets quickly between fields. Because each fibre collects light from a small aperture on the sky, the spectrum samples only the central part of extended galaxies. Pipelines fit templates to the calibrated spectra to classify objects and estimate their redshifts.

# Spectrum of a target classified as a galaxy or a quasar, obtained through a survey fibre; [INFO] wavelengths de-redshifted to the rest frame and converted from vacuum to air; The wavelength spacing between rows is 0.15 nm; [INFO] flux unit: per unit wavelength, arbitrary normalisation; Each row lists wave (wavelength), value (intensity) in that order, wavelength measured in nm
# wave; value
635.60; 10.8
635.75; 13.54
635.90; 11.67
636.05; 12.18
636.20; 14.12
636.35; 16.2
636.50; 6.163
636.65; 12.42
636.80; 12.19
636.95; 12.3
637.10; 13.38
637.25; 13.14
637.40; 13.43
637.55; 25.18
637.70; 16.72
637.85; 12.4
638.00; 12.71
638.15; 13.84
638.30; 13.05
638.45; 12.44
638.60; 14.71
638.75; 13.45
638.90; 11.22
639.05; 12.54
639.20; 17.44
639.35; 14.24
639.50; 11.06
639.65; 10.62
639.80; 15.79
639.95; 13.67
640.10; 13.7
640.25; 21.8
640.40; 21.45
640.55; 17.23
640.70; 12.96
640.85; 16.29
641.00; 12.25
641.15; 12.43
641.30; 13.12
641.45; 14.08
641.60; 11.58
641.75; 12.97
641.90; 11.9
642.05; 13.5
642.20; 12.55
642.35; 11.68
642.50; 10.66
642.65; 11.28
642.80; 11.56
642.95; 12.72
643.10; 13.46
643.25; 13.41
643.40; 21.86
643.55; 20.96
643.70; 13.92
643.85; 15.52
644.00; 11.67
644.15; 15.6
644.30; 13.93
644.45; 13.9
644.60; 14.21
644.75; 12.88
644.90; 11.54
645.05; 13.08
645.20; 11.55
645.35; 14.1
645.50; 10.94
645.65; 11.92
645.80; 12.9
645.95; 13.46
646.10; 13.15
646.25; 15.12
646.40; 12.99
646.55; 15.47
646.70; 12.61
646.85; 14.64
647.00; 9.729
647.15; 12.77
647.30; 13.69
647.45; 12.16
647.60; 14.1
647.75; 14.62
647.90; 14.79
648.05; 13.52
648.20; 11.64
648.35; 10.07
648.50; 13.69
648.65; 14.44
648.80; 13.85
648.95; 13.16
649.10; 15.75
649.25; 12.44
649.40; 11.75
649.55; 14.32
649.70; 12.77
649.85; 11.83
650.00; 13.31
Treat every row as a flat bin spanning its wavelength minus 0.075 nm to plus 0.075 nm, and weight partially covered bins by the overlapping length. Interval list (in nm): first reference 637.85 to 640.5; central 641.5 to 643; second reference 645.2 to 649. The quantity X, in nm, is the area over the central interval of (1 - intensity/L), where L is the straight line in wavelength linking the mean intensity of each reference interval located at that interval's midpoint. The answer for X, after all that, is 0.195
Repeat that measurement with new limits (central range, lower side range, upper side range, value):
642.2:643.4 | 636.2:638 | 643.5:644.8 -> 0.15 nm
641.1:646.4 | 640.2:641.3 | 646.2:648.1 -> 0.51 nm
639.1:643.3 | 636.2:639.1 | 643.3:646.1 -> 0.02 nm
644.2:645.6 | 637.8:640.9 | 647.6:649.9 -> 0.08 nm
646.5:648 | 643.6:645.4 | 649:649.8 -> 0.00 nm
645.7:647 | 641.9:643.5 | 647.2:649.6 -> -0.02 nm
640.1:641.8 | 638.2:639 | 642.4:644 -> -0.18 nm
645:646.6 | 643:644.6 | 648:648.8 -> 0.12 nm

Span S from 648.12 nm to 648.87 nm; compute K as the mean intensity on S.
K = 12.7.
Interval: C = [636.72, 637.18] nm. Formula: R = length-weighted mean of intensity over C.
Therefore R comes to 12.6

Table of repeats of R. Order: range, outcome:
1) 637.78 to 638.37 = 13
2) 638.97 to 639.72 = 13.2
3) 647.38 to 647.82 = 13.6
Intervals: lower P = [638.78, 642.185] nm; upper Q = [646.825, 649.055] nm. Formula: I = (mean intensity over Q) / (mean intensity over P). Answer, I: 0.9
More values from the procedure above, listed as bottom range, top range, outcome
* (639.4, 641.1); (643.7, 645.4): 0.89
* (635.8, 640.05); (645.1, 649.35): 0.98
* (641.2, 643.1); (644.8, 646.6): 1.05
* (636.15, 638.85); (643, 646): 1.02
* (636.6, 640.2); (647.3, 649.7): 0.96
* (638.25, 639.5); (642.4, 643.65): 1.07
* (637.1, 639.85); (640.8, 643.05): 0.89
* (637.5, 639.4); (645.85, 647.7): 0.92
